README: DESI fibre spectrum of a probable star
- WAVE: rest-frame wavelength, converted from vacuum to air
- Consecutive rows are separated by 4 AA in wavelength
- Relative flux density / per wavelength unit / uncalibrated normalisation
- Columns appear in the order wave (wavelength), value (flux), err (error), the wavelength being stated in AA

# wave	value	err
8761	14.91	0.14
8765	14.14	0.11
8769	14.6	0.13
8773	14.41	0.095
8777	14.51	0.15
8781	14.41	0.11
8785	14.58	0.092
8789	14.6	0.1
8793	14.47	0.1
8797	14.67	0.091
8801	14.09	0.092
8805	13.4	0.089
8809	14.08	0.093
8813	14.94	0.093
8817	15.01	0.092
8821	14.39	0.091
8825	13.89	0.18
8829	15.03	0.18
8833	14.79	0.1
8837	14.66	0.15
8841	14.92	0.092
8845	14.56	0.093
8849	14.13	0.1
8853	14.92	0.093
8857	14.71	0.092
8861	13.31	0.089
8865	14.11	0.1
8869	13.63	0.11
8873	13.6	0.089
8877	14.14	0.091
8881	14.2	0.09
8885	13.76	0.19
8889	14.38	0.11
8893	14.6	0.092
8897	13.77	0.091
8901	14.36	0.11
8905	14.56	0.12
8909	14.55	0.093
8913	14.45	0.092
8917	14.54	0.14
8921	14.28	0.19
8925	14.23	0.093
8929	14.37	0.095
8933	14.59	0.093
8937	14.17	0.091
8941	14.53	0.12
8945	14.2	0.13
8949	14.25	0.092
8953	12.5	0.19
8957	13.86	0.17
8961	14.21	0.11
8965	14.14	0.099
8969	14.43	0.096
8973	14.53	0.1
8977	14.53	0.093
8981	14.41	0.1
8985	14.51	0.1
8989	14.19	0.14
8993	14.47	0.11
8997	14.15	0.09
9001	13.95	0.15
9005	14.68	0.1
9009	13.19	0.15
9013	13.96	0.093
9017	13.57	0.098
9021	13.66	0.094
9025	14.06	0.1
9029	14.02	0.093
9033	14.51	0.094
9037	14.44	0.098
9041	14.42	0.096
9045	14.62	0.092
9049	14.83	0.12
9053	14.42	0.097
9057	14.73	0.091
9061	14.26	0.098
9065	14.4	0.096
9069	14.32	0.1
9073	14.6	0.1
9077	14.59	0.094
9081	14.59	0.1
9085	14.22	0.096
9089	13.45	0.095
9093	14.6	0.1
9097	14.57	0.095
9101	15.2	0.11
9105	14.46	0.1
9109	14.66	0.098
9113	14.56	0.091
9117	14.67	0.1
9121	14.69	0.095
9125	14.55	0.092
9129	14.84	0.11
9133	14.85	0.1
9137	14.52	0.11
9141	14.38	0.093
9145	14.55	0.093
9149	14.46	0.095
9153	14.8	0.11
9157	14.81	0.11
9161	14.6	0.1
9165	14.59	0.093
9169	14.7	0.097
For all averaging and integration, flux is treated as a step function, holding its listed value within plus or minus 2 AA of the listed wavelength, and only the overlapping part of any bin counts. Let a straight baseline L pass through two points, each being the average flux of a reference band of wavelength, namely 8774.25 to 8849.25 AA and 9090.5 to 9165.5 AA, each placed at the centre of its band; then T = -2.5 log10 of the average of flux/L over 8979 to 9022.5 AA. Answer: 0.039 mag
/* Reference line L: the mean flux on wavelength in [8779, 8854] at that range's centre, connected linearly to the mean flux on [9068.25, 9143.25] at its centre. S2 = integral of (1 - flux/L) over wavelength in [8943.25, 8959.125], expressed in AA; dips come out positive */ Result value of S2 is 0.90 AA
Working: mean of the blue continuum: 14.5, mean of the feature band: 13.7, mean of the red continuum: 14.5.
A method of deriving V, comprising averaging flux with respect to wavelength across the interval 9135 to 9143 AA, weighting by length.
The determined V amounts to 14.4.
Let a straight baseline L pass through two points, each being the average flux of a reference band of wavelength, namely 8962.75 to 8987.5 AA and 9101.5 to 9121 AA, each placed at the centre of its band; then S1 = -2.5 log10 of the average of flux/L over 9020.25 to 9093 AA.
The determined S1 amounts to 0.015 mag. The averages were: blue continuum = 14.4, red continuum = 14.6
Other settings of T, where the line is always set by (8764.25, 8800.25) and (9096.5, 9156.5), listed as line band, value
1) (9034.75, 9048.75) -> 0.006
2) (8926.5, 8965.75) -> 0.037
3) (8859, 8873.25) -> 0.066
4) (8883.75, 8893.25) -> 0.024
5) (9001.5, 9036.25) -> 0.048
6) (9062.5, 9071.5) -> 0.019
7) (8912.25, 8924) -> 0.011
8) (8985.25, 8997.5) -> 0.020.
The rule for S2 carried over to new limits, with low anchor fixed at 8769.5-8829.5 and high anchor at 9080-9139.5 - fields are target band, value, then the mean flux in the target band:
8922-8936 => 0.10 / 14.4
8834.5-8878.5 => 0.59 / 14.3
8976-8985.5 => 0.02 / 14.5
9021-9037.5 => 0.40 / 14.2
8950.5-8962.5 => 0.80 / 13.5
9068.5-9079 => 0.01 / 14.5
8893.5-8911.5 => 0.16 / 14.3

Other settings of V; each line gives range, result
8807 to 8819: 14.7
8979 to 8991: 14.4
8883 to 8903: 14.2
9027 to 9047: 14.4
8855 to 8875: 13.9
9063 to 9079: 14.5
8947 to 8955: 13.4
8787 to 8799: 14.6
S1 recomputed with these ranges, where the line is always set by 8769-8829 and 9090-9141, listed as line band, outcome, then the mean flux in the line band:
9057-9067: 0.01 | 14.4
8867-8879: 0.05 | 13.8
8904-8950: 0.01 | 14.4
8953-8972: 0.04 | 14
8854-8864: 0.03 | 14.1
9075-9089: 0.02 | 14.3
